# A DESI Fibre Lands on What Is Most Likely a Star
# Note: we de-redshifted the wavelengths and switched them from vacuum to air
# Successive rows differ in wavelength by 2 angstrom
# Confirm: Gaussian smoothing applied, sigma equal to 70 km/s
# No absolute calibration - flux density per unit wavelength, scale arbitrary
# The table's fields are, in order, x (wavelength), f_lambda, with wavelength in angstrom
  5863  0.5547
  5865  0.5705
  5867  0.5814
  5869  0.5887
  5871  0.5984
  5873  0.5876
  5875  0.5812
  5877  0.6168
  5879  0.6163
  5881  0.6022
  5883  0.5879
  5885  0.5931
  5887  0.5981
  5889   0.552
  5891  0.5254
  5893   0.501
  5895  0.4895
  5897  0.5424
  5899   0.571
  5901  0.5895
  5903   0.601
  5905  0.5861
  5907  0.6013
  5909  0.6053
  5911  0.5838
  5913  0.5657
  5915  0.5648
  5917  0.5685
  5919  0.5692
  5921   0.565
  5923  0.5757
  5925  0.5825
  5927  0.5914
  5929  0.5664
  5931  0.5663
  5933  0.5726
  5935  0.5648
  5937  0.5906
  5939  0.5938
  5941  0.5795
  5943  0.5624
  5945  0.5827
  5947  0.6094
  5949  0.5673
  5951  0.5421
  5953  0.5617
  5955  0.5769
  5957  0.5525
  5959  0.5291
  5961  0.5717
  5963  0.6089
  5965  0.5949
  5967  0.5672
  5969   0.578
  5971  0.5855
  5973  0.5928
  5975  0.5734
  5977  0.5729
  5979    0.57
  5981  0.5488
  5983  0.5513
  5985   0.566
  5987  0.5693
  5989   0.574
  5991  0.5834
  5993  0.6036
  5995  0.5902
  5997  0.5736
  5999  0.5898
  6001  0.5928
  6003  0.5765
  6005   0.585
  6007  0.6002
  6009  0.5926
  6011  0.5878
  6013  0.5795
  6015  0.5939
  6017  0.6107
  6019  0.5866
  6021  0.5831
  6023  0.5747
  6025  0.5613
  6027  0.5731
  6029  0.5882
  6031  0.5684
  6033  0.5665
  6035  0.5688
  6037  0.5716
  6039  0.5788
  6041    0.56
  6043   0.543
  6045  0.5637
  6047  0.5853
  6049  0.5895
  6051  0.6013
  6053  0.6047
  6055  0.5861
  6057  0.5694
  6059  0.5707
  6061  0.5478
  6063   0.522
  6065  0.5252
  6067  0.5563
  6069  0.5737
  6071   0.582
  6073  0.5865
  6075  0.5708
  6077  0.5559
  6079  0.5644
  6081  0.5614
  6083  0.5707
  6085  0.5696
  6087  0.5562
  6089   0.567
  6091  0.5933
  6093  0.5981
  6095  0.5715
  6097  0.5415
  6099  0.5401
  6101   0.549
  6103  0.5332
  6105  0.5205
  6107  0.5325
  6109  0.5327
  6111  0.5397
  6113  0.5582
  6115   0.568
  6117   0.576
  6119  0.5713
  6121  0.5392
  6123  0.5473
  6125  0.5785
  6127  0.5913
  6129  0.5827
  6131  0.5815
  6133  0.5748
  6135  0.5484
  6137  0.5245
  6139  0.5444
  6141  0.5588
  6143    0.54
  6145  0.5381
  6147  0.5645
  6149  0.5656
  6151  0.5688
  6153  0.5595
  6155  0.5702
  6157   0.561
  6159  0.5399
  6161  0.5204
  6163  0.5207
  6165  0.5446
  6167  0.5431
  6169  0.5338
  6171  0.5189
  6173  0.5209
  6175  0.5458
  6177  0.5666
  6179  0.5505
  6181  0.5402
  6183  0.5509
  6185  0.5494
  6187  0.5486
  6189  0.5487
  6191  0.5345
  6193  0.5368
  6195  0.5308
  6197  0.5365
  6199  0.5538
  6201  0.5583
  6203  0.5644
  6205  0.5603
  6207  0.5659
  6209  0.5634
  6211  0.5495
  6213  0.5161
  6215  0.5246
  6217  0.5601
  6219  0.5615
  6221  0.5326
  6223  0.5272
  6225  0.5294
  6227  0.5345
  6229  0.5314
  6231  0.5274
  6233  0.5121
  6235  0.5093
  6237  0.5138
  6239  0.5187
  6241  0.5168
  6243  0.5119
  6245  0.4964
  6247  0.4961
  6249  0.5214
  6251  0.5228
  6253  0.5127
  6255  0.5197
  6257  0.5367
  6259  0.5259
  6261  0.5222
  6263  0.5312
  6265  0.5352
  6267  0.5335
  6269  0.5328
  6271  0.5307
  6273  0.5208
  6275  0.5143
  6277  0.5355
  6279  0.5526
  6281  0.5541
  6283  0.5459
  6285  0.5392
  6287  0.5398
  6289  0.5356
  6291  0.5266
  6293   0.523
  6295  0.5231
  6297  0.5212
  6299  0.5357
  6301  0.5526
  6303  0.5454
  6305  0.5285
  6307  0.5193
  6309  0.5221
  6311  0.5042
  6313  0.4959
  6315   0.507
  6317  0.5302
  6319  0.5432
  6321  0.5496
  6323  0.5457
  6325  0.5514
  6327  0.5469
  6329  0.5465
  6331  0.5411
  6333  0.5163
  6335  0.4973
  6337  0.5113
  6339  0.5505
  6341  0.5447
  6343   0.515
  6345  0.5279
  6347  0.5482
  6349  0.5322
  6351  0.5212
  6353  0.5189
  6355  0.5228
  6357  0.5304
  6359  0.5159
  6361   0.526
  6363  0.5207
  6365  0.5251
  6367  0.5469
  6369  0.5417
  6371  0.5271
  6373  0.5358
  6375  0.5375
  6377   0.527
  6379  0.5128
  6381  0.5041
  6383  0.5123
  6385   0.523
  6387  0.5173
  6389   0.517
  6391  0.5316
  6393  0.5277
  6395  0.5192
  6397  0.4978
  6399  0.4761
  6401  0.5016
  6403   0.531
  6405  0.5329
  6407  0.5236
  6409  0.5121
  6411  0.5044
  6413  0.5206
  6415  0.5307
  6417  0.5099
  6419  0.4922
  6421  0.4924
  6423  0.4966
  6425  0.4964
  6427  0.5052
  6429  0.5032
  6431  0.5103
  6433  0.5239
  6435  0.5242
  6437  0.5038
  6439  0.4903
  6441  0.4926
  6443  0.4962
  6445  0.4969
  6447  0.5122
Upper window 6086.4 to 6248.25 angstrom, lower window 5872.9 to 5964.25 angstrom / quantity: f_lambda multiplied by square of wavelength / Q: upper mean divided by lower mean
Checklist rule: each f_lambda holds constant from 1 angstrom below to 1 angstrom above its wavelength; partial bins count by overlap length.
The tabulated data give 1.0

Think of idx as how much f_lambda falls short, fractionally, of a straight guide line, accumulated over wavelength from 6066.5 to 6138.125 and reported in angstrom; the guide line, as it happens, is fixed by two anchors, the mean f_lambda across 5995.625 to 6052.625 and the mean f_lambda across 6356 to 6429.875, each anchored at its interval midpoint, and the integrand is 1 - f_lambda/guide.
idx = 0.7 angstrom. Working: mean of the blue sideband 0.581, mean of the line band 0.561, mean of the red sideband 0.517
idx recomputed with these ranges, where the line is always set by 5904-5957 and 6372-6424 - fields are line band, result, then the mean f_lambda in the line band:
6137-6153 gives -0.1 angstrom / 0.553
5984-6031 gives -1.5 angstrom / 0.584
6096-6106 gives 0.3 angstrom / 0.537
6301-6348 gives -0.5 angstrom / 0.53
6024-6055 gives -0.7 angstrom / 0.575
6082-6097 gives -0.5 angstrom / 0.573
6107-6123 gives 0.0 angstrom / 0.553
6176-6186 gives -0.1 angstrom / 0.552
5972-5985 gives 0.0 angstrom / 0.568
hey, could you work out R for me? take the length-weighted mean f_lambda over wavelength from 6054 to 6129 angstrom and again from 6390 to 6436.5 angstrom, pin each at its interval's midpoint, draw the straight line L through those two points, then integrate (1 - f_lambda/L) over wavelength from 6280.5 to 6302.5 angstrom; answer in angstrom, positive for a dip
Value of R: -0.2 angstrom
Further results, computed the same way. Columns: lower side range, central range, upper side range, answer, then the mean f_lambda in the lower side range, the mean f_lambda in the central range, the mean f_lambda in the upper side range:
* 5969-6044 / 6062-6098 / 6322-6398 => 0.2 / 0.578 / 0.565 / 0.527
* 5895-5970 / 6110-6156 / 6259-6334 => -0.8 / 0.575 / 0.56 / 0.532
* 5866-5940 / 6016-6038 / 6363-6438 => -0.6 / 0.577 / 0.578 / 0.516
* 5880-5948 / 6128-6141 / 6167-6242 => -0.3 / 0.574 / 0.559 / 0.539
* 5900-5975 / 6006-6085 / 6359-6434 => -1.5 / 0.577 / 0.574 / 0.517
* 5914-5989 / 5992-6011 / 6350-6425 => -0.8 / 0.573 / 0.589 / 0.518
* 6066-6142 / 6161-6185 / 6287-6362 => 0.5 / 0.561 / 0.539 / 0.529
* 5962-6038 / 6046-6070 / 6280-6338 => 0.1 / 0.58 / 0.569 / 0.531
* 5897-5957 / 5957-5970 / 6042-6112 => 0.0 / 0.577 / 0.573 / 0.562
